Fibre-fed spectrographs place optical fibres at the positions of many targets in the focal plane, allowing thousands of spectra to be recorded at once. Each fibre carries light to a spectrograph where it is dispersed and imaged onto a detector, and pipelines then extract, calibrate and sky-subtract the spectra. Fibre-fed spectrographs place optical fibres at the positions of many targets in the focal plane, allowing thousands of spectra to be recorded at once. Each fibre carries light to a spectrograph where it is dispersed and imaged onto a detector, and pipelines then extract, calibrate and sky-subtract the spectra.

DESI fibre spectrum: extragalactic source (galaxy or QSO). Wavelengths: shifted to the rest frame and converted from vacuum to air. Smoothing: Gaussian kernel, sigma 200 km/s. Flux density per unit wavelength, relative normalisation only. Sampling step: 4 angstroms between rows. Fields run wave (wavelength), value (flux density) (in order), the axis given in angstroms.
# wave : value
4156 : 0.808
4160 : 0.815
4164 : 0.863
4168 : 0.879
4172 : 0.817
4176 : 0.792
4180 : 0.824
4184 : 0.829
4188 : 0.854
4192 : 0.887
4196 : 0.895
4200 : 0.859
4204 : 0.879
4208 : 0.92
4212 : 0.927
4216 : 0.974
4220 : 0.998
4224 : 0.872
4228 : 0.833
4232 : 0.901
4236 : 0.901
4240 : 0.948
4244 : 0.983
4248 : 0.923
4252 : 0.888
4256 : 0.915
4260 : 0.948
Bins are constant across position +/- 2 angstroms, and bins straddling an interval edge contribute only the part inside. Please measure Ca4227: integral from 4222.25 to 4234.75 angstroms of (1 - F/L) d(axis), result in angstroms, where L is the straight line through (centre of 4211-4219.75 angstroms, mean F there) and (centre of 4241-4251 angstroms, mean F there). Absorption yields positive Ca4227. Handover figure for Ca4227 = 1.11 angstroms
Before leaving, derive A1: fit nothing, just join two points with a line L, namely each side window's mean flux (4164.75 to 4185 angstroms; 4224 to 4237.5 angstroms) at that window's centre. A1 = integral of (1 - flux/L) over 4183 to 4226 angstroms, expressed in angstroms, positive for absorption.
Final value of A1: -2.3 angstroms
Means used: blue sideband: 0.83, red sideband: 0.877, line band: 0.901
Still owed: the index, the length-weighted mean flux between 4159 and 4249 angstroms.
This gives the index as 0.886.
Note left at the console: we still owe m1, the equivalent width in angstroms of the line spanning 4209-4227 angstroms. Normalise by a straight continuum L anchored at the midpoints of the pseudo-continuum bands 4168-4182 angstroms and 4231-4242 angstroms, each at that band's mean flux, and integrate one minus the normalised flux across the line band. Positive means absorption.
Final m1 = -0.9 angstroms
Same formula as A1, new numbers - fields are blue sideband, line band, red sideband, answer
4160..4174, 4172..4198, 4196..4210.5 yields 0.7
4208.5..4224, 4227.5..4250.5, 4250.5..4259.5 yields 0.2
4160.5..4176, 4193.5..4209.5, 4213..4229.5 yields 0.1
